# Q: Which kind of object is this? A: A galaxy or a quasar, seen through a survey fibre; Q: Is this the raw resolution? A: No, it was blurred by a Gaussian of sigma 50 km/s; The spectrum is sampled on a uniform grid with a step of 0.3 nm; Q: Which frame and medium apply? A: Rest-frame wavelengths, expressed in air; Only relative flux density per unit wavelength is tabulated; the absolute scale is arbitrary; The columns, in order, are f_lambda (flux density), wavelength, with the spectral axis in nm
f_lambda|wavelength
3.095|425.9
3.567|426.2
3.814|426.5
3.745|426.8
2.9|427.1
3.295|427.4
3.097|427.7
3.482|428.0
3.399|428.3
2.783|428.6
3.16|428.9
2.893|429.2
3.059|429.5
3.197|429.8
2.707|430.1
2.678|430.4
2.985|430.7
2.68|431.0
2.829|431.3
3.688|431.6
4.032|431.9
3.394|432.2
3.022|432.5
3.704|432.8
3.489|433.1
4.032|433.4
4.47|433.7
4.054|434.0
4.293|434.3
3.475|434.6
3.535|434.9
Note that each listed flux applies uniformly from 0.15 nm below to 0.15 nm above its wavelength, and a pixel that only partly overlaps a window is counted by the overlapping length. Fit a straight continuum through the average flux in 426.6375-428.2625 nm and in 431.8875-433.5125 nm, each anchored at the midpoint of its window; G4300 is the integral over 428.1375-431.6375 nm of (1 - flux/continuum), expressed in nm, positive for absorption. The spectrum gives 0.45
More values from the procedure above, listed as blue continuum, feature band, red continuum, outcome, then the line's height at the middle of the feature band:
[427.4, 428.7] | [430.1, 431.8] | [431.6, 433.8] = 0.27 nm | 3.53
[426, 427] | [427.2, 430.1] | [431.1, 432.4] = 0.35 nm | 3.56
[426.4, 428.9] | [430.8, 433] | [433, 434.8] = 0.25 nm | 3.75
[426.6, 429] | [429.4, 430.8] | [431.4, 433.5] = 0.20 nm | 3.42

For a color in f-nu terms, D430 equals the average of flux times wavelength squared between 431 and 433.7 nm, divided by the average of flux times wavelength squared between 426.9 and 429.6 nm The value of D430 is 1.15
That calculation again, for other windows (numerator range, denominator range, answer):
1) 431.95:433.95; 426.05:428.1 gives 1.12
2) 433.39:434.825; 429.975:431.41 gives 1.48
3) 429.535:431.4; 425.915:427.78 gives 0.86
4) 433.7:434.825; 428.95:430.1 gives 1.35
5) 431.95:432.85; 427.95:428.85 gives 1.09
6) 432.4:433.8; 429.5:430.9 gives 1.31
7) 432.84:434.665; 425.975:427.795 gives 1.21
